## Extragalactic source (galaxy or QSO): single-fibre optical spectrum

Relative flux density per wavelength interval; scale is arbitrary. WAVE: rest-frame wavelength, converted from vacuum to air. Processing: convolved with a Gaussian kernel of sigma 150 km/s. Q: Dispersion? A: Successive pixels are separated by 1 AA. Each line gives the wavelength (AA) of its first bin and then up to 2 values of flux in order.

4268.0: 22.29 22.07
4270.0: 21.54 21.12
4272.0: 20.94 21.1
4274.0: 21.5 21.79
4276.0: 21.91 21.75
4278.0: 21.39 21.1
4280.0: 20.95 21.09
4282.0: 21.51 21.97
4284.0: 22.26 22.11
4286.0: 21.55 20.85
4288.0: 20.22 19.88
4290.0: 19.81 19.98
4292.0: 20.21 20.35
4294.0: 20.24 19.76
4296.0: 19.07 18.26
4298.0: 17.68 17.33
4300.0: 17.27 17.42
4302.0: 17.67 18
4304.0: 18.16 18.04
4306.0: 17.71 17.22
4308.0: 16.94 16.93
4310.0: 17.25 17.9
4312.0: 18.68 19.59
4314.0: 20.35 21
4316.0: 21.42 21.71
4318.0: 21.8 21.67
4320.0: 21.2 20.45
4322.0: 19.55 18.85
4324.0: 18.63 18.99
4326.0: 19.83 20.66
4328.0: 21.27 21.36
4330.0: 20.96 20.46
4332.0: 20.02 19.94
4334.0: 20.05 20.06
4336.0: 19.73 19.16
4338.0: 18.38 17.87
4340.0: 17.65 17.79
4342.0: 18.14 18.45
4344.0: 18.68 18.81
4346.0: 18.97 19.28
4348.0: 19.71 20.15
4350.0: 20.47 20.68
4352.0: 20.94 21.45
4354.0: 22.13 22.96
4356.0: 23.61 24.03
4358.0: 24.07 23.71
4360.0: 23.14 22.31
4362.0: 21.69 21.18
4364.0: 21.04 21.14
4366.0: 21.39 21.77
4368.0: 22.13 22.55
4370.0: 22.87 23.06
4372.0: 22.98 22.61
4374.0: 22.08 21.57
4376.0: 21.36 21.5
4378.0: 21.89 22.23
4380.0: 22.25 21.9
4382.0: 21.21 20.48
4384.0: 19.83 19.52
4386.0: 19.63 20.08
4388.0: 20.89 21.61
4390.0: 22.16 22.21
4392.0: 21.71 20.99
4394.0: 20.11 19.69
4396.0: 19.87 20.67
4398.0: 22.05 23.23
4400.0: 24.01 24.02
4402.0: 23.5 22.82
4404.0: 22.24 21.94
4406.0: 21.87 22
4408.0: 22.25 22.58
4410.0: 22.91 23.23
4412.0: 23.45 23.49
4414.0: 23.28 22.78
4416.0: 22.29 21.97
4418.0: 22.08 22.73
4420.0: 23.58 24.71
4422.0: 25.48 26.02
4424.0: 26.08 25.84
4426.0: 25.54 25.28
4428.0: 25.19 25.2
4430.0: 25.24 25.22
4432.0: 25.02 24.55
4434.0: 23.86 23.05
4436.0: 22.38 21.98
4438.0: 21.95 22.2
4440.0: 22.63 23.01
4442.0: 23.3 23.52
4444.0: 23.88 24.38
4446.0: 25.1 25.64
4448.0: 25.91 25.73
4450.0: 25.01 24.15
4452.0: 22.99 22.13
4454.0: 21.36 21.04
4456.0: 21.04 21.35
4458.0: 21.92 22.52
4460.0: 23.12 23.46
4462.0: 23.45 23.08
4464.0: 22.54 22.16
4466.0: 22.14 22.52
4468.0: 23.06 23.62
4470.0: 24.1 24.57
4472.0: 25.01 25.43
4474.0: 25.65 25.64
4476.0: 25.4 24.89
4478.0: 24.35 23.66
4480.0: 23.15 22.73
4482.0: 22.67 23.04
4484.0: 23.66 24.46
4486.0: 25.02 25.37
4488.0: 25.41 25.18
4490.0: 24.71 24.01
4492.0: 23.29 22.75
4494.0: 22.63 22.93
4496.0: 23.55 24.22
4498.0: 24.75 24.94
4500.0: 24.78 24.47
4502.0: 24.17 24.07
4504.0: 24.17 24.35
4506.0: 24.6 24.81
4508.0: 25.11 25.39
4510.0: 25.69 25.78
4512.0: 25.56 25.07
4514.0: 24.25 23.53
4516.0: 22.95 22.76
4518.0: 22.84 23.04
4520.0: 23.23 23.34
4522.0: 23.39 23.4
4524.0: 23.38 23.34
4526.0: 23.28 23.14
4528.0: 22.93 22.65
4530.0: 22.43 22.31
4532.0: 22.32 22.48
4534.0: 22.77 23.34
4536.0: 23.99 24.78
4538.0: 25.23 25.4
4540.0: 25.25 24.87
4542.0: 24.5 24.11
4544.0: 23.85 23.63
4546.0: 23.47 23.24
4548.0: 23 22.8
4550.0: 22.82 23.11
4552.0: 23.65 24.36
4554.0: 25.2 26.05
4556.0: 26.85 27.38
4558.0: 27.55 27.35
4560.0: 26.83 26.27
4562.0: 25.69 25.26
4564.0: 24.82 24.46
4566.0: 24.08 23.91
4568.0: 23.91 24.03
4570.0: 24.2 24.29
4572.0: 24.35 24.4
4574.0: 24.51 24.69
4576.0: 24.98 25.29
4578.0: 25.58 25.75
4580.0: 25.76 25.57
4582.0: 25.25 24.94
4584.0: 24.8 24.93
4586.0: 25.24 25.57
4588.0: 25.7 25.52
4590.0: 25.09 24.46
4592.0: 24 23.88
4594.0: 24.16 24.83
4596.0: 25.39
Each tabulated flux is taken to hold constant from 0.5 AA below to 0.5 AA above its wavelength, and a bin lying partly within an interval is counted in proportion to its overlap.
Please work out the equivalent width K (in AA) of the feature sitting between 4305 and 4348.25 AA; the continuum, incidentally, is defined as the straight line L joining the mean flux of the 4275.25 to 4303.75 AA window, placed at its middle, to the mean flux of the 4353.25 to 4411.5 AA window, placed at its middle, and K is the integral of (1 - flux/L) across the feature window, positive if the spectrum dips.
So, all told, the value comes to 2.94 AA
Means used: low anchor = 20.1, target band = 19.4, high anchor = 22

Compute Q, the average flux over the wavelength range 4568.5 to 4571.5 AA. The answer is 24.2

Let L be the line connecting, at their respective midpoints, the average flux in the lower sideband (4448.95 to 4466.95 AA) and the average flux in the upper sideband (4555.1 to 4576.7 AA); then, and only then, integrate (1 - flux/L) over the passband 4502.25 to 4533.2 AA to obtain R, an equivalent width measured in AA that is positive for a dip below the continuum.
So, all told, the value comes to 0.4 AA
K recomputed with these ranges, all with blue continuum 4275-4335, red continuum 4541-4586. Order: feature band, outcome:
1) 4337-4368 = 0.1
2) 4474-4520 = -1.3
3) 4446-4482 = -1.0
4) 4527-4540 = 0.4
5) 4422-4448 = -2.3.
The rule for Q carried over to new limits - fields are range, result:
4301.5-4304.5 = 17.9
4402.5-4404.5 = 22.5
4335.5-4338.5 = 19.1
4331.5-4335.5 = 20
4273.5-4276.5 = 21.7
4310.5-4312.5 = 18.3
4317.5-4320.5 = 21.6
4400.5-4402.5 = 23.8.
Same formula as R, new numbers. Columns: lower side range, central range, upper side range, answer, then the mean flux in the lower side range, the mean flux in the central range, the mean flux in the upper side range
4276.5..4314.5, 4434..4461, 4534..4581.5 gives -0.8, 19.4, 23.1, 24.8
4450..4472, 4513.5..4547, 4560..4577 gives 0.7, 22.8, 23.5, 24.7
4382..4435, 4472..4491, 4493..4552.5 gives -0.8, 22.8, 24.5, 23.8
